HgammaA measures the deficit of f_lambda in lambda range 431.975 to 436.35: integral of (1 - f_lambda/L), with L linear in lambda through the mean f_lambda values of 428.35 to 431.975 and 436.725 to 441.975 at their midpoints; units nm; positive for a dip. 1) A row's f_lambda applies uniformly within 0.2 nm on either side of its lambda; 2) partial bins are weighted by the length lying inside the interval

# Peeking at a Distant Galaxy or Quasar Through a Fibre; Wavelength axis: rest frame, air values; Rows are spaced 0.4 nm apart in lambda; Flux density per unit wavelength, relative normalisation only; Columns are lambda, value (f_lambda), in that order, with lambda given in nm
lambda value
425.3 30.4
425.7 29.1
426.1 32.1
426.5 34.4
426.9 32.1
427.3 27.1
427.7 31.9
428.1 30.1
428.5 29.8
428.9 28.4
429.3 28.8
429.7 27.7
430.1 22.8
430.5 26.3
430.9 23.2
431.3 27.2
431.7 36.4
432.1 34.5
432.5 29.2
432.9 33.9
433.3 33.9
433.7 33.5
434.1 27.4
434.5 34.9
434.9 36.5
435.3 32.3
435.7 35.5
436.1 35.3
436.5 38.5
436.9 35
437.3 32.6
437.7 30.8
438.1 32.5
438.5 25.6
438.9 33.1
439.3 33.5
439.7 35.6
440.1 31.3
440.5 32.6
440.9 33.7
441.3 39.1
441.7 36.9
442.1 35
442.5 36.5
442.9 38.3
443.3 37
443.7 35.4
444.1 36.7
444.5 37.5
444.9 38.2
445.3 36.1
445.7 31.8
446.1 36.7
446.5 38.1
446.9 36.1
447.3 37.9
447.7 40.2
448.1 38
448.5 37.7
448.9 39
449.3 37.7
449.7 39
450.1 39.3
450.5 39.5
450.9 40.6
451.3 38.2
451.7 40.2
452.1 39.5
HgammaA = -0.45 nm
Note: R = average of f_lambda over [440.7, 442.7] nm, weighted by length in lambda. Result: 36.2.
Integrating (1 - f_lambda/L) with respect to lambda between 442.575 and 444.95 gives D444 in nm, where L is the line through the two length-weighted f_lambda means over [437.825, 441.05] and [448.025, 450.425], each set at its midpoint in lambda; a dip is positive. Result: -0.143 nm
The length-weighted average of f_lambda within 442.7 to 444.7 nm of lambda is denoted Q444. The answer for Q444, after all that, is 37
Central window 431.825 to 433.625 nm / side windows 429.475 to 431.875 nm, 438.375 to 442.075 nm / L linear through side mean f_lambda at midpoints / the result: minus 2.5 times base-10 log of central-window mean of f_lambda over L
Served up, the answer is -0.16 mag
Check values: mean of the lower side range 27.2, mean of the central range 33.1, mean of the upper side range 33.7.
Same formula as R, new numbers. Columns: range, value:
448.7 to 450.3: 38.7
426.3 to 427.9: 31.4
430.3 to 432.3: 29.5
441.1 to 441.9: 38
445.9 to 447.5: 37.2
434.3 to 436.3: 34.9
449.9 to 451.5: 39.4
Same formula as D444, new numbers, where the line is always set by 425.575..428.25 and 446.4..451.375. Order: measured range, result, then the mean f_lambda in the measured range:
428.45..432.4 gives 0.46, 28.5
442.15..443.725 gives -0.01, 36.8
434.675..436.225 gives -0.04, 34.9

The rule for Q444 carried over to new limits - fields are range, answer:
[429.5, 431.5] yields 25.4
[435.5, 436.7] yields 36.4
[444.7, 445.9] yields 35.4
